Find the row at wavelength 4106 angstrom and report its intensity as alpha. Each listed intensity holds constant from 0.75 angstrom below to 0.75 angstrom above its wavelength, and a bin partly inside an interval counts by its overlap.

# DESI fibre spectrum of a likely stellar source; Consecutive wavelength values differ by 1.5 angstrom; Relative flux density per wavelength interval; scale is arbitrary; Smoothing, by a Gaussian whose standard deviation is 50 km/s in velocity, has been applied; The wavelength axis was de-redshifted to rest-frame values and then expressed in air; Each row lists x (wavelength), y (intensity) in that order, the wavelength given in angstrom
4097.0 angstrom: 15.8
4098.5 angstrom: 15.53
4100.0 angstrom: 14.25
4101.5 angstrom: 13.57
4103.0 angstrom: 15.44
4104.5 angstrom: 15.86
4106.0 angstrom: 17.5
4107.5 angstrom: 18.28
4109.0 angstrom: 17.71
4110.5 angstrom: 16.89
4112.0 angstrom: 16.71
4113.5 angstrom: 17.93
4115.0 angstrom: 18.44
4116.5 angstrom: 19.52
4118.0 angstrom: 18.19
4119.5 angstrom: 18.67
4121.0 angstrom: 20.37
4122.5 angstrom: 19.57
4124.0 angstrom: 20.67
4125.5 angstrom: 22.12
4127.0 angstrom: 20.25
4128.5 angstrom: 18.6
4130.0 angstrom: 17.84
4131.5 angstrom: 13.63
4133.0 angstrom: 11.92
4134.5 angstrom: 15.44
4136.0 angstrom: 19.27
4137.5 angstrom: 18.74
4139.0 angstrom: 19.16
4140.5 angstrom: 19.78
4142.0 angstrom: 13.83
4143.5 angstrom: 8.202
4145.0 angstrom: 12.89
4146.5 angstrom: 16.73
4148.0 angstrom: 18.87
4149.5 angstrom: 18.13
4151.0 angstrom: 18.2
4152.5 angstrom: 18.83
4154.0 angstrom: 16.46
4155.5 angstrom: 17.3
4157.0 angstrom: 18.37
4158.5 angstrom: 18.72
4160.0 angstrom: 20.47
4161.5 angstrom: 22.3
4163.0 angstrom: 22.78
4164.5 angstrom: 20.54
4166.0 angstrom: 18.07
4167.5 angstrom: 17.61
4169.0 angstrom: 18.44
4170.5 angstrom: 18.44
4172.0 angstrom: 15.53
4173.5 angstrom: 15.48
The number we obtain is 17.5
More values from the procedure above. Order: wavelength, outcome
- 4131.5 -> 13.63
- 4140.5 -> 19.78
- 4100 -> 14.25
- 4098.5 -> 15.53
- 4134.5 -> 15.44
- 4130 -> 17.84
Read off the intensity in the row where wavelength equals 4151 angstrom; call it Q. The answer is 18.2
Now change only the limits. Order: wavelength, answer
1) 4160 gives 20.47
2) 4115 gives 18.44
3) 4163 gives 22.78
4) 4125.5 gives 22.12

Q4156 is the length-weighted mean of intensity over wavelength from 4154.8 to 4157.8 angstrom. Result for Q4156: 17.9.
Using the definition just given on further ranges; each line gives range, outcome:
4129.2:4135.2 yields 14.7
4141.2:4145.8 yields 11.8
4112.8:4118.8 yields 18.5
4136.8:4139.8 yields 19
